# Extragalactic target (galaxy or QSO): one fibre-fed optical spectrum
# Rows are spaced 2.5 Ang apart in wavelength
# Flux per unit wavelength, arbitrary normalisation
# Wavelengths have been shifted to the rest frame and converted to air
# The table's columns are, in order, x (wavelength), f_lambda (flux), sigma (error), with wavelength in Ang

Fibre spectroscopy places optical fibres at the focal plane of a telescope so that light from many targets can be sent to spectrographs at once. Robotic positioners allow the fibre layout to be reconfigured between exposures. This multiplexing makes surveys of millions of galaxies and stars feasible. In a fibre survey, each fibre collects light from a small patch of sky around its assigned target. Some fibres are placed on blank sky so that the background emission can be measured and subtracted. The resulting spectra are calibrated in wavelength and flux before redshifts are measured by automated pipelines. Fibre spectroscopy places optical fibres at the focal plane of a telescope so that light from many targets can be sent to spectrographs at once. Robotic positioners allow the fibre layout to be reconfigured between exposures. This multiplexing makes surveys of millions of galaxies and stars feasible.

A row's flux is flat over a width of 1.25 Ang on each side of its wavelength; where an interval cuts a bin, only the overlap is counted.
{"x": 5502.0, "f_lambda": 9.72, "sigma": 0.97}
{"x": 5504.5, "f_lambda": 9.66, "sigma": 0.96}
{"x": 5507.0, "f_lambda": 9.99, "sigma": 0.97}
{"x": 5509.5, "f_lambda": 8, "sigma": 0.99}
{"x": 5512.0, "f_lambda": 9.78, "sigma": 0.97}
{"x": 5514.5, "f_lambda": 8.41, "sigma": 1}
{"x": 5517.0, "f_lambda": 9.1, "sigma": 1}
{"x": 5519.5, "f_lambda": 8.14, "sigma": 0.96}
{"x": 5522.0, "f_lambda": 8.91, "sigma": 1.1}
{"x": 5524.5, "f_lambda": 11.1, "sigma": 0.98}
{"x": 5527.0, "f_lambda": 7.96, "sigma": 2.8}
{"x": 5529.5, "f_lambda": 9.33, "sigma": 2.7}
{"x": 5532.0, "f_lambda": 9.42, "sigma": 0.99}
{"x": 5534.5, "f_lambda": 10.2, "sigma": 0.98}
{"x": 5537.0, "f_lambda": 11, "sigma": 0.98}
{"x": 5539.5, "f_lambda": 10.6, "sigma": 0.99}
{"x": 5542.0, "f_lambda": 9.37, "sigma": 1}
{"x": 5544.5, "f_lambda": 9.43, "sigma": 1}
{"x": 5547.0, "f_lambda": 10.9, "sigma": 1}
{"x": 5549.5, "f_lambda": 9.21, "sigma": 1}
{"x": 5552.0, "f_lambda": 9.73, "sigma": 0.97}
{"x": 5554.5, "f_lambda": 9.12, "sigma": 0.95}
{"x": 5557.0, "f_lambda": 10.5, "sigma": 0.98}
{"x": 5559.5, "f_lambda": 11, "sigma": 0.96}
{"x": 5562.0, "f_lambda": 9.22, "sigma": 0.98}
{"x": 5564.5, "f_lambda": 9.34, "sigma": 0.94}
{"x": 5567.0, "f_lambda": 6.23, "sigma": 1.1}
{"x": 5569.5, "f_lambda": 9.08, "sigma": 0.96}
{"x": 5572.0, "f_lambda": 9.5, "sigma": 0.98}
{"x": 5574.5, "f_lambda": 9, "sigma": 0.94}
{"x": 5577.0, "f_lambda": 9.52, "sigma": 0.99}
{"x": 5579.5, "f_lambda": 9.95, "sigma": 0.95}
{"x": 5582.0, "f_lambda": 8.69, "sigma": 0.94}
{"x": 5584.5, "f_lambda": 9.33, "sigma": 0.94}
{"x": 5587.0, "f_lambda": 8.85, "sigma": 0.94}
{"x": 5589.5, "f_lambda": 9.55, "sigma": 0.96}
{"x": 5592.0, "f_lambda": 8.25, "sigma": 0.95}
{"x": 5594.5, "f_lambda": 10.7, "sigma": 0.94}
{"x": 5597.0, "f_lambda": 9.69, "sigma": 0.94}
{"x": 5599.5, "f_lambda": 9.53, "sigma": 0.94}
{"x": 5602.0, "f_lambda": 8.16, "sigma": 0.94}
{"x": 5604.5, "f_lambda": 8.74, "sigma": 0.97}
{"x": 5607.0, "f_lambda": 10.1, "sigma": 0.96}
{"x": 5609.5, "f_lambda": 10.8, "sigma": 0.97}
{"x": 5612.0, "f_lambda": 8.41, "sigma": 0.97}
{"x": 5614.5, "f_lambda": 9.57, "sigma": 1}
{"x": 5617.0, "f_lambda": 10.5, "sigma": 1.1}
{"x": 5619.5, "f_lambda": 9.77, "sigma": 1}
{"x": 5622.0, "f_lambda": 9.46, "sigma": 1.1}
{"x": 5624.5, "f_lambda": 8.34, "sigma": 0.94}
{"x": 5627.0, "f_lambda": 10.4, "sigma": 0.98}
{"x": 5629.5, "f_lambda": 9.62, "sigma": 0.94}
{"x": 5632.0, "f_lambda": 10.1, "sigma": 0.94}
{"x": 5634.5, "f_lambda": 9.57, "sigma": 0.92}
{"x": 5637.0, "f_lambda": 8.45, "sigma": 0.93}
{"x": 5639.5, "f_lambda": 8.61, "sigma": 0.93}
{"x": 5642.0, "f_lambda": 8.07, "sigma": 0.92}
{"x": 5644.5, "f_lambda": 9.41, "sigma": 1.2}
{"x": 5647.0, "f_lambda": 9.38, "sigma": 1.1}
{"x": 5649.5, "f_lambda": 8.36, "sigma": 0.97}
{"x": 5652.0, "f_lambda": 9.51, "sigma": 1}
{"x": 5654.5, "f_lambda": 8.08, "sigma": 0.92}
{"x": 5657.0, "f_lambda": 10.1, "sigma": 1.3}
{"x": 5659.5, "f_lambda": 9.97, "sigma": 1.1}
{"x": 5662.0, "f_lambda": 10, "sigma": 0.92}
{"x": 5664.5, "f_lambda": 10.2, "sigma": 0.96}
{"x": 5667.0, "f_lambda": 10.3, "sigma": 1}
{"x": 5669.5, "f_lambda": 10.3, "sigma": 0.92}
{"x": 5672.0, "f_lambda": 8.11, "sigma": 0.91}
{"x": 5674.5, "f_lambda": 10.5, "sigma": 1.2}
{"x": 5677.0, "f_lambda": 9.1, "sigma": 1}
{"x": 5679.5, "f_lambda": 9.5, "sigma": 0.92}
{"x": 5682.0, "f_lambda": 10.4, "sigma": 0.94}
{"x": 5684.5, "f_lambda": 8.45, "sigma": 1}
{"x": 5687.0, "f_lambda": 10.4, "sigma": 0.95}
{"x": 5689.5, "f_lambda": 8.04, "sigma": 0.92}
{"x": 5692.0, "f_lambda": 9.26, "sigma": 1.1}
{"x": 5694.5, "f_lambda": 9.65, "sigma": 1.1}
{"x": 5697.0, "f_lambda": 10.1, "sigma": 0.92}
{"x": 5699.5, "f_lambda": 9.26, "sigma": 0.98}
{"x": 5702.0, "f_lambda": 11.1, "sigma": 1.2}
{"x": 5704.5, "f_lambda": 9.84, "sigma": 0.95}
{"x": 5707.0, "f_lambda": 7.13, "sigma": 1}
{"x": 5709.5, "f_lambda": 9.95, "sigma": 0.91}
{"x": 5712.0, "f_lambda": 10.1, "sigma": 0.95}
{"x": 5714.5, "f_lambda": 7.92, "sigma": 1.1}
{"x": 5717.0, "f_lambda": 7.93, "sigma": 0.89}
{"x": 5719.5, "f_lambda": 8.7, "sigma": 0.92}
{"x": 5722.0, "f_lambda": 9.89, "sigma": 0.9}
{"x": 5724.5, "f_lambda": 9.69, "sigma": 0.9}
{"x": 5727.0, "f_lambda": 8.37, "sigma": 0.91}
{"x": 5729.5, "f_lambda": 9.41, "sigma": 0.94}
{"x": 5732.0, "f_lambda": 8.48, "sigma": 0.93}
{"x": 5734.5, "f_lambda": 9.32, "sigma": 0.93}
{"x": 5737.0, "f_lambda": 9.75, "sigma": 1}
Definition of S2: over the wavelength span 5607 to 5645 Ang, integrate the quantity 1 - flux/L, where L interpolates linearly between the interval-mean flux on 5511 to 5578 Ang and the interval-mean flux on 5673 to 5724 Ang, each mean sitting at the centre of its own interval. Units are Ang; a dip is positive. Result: -0.1 Ang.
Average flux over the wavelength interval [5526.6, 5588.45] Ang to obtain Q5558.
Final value 9.48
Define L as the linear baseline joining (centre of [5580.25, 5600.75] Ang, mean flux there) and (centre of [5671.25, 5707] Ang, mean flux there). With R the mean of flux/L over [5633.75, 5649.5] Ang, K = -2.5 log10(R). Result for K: 0.07 mag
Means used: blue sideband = 9.34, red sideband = 9.49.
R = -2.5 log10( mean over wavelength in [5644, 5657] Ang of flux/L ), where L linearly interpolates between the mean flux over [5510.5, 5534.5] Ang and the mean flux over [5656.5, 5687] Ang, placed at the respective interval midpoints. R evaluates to 0.08 mag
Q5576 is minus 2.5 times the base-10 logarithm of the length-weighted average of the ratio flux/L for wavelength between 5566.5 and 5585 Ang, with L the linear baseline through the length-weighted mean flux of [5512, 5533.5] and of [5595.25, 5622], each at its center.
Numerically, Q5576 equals 0.04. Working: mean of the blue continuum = 9.1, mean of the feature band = 9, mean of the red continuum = 9.55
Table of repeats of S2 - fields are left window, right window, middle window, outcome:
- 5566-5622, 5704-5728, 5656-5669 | -1.5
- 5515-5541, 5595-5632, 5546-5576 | 0.5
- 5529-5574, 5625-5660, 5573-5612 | 0.3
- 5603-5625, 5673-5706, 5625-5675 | 0.9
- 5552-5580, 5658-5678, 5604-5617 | -0.2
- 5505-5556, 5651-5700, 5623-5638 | 0.2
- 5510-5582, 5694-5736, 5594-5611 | -0.4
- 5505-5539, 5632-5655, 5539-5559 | -1.3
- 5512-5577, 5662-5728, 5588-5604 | 0.3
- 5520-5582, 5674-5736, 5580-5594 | 0.6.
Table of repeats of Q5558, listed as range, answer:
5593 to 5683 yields 9.49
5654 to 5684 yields 9.72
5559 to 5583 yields 9.1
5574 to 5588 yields 9.24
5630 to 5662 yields 9.18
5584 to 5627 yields 9.43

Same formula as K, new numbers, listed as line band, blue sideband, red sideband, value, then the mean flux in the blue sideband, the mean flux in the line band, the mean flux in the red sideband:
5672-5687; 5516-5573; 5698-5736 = -0.04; 9.5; 9.53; 9.15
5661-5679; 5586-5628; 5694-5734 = -0.05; 9.46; 9.77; 9.21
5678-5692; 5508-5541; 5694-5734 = -0.01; 9.39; 9.34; 9.21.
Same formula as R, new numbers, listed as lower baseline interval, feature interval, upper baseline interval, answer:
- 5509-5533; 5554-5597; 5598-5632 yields 0.002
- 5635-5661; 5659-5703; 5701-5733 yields -0.073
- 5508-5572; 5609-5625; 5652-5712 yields -0.006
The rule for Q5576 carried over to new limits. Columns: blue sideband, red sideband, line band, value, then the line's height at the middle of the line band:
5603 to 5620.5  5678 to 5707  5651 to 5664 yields 0.002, 9.59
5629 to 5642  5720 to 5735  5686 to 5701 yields -0.036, 9.15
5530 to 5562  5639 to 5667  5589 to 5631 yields 0.008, 9.58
